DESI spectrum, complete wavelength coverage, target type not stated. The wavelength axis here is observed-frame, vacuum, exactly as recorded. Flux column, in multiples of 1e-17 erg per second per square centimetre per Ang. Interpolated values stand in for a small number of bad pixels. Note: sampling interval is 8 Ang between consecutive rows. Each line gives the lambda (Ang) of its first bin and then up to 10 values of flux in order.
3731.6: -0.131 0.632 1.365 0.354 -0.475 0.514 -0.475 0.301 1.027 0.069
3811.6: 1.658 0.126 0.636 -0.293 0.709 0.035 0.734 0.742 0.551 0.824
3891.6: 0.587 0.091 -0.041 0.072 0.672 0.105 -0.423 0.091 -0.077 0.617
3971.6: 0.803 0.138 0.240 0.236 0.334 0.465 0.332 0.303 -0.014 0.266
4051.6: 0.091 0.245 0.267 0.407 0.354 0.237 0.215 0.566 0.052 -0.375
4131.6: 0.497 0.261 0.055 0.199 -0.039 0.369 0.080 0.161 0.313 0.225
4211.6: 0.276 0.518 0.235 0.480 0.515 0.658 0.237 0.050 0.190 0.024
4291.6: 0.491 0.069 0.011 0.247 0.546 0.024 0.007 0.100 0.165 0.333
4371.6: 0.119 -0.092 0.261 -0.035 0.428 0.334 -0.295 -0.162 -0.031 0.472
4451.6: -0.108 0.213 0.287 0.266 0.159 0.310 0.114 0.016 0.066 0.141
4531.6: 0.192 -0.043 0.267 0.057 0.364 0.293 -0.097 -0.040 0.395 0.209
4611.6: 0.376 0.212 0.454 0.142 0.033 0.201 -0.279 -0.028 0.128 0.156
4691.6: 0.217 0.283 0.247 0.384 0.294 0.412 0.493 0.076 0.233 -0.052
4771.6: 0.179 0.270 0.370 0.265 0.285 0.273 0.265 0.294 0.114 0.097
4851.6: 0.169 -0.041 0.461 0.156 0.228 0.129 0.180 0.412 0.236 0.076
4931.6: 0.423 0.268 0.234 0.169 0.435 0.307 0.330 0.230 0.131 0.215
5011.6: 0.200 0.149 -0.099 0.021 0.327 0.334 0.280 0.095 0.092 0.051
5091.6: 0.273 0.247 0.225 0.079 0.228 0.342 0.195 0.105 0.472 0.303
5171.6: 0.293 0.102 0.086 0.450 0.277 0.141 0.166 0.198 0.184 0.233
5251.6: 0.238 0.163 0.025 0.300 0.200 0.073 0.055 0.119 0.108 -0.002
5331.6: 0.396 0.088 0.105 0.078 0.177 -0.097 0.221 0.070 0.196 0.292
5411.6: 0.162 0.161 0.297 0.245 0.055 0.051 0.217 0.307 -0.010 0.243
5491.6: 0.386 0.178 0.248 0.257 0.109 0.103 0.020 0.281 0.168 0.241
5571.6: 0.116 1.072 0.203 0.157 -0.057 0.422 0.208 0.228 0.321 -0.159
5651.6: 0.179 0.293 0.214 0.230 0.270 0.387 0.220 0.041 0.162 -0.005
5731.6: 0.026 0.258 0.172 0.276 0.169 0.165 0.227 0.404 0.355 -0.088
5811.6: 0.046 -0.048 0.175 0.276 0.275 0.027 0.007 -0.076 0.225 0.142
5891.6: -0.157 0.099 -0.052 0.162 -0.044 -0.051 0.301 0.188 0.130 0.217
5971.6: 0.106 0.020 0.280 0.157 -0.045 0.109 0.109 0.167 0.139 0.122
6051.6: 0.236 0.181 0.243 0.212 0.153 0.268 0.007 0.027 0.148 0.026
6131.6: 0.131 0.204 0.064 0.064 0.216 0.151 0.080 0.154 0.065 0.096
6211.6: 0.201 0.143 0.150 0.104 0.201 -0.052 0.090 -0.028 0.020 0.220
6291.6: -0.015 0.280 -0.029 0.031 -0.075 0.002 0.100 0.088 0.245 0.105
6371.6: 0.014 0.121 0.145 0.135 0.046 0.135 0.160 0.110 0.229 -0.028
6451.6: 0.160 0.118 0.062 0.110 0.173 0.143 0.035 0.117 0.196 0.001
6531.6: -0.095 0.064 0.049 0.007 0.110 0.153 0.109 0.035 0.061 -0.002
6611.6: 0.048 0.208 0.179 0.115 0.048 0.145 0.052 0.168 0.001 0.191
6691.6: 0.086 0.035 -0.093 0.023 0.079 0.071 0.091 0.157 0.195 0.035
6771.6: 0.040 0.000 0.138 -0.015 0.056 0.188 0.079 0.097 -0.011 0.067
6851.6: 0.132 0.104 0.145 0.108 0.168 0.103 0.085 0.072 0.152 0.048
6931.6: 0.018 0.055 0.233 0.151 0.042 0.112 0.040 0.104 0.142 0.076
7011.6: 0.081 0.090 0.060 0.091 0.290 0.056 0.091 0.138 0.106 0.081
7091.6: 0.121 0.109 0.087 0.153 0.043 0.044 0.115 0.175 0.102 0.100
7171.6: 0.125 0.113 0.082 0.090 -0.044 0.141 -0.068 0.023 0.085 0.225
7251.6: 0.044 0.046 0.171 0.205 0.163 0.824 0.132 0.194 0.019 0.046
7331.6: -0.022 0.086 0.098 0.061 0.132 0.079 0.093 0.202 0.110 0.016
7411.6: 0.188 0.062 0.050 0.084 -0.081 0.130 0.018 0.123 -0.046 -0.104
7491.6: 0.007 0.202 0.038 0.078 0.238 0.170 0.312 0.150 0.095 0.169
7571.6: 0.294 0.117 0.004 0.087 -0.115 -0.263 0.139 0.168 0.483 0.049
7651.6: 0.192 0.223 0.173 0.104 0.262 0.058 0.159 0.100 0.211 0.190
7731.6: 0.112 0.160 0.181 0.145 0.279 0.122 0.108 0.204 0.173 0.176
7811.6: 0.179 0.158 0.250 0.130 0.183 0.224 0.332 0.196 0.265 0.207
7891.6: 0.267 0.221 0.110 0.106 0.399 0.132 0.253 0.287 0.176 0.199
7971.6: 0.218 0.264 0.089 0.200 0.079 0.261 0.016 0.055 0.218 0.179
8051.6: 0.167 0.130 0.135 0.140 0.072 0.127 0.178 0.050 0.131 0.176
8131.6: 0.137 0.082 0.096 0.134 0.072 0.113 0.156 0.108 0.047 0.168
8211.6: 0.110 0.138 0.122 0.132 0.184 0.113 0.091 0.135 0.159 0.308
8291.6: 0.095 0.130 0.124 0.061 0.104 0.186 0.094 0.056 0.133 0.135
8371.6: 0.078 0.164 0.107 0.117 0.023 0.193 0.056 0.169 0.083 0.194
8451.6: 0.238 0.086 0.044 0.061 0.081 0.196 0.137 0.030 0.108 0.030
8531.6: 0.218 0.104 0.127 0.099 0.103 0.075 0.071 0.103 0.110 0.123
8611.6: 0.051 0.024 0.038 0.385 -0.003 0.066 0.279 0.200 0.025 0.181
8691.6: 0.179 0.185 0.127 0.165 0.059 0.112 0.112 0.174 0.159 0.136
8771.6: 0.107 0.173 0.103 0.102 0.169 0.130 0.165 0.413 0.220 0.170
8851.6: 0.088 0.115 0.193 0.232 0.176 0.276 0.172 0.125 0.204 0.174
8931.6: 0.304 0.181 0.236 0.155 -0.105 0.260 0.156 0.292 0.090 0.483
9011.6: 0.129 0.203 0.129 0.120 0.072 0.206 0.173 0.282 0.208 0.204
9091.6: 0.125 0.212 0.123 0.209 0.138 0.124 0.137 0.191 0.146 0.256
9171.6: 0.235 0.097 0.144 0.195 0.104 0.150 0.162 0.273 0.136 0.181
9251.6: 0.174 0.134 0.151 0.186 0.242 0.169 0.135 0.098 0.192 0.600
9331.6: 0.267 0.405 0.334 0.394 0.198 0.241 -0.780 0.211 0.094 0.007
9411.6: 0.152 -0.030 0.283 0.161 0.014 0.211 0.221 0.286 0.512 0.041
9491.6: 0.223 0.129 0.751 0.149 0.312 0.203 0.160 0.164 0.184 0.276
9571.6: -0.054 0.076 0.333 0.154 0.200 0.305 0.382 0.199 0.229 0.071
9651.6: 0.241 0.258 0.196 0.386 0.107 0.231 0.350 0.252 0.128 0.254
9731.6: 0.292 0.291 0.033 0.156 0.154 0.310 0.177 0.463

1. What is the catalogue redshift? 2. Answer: 0.96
